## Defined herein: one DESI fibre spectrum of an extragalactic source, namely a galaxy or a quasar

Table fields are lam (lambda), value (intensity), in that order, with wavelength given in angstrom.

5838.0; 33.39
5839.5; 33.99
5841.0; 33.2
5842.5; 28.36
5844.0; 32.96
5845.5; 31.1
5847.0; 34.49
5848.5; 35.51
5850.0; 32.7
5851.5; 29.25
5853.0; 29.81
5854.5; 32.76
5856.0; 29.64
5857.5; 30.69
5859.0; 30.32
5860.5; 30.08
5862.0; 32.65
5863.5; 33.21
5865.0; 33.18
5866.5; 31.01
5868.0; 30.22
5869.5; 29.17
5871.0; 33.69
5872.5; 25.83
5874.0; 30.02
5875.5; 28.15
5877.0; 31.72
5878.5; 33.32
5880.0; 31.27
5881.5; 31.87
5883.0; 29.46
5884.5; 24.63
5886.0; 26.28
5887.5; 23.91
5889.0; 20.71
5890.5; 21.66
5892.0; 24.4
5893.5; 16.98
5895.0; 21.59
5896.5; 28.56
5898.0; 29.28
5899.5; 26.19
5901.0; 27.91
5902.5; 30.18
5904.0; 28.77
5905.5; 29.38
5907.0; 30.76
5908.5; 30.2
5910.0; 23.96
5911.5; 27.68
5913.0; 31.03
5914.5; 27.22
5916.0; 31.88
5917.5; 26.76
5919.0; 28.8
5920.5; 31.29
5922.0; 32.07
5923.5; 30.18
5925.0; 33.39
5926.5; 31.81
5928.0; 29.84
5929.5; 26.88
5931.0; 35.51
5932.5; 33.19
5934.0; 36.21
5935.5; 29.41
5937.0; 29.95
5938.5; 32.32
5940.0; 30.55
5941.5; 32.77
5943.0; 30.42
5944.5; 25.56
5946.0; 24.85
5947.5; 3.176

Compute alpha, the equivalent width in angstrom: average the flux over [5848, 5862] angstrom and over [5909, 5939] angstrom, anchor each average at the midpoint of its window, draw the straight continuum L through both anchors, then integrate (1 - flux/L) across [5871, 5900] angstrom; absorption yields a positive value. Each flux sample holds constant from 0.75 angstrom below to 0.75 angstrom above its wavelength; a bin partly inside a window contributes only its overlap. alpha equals 3.8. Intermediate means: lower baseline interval 31.2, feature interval 26.8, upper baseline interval 30.5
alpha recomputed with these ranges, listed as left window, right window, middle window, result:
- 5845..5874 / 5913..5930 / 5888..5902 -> 2.9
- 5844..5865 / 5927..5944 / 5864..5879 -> 0.5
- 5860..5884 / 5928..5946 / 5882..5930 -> 5.0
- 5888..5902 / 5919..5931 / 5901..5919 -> -0.9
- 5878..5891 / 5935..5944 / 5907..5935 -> -0.9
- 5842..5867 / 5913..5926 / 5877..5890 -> 1.4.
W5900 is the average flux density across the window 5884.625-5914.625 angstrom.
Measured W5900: 26.3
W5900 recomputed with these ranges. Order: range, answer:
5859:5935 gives 29.1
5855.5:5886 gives 30.4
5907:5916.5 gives 28.7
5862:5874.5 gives 30.9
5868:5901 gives 27.2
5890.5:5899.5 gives 24.1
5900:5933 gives 29.9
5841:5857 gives 31.7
